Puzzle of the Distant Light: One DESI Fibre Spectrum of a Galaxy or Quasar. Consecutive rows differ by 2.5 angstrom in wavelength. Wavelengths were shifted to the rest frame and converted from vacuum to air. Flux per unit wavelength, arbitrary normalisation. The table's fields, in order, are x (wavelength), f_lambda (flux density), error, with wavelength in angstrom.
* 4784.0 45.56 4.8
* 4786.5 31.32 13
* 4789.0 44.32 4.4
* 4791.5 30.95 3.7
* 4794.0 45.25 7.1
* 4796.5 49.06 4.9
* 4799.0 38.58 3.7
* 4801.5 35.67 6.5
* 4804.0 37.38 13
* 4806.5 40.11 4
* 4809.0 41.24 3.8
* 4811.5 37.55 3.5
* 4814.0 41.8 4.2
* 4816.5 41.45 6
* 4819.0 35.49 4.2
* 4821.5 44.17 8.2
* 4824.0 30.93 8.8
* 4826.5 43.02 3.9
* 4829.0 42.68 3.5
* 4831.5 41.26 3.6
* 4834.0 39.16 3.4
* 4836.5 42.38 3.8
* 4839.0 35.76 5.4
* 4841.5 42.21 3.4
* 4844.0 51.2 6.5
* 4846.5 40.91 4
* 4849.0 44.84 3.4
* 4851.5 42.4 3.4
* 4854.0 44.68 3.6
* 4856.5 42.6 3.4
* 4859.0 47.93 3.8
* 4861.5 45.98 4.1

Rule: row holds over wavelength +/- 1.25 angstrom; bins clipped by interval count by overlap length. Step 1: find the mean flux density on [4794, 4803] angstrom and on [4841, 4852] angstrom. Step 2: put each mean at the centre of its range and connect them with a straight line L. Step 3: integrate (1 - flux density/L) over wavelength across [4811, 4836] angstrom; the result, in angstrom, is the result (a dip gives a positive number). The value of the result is 1.9 angstrom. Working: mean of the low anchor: 41.6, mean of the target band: 39.9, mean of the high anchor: 44.6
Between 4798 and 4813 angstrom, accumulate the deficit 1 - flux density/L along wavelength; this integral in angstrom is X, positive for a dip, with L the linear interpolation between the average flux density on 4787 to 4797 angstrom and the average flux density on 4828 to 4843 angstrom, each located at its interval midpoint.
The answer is 0.9 angstrom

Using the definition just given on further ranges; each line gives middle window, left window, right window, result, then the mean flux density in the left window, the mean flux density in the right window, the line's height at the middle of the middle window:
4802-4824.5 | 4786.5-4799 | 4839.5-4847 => 1.7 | 40.9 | 44.3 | 42.3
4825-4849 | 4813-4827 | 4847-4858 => -0.3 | 39.2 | 43.5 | 41.5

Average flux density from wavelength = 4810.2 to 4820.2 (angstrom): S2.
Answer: 39.1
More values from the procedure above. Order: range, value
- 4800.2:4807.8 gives 37.7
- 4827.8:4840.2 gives 40.3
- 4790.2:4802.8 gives 39.9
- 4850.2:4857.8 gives 43.3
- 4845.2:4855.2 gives 43.2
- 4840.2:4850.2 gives 44.7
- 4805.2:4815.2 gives 40.2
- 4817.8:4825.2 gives 36.9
